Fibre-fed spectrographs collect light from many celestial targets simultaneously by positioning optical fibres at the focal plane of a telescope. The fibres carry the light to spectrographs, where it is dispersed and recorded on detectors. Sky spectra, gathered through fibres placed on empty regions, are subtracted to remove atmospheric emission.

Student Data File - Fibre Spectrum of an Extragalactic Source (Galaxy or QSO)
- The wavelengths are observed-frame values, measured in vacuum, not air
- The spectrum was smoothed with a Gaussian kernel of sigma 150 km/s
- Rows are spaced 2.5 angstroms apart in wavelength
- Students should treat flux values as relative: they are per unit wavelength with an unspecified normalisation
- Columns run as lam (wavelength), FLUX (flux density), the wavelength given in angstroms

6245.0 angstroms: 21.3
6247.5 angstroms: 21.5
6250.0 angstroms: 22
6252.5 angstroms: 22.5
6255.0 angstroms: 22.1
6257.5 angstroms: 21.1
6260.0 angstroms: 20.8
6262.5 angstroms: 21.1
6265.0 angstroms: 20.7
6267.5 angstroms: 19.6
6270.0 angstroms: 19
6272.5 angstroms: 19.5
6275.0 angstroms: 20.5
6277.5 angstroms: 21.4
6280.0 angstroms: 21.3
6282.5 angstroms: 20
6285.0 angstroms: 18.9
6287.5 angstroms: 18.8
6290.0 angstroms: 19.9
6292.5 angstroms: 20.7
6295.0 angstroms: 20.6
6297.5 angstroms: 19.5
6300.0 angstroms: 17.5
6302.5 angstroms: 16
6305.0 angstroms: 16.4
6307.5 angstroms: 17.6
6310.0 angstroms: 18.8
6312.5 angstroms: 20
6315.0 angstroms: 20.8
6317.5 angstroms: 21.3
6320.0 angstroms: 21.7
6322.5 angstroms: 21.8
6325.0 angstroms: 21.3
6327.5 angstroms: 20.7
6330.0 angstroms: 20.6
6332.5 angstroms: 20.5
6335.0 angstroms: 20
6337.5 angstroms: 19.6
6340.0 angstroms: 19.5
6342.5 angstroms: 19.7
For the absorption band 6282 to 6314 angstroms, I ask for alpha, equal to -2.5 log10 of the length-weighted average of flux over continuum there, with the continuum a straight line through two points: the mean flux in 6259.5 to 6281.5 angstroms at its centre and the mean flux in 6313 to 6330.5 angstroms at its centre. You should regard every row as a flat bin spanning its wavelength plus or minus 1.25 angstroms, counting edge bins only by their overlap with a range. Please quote 0.11 mag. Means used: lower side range 20.4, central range 18.8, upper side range 21.1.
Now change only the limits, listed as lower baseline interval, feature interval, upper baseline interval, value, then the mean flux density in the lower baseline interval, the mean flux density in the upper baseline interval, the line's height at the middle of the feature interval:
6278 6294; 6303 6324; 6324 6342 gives 0.03 mag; 20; 20.3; 20.2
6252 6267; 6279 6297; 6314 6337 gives 0.06 mag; 21.2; 20.9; 21.1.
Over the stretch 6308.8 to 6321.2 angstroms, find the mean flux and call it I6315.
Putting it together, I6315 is 20.5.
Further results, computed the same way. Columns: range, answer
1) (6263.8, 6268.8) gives 20.1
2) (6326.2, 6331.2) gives 20.7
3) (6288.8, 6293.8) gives 20.3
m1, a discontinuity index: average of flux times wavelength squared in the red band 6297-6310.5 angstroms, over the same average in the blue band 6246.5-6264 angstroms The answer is 0.82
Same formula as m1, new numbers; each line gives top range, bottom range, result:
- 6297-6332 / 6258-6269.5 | 0.97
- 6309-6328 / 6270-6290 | 1.06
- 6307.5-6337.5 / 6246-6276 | 1.00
